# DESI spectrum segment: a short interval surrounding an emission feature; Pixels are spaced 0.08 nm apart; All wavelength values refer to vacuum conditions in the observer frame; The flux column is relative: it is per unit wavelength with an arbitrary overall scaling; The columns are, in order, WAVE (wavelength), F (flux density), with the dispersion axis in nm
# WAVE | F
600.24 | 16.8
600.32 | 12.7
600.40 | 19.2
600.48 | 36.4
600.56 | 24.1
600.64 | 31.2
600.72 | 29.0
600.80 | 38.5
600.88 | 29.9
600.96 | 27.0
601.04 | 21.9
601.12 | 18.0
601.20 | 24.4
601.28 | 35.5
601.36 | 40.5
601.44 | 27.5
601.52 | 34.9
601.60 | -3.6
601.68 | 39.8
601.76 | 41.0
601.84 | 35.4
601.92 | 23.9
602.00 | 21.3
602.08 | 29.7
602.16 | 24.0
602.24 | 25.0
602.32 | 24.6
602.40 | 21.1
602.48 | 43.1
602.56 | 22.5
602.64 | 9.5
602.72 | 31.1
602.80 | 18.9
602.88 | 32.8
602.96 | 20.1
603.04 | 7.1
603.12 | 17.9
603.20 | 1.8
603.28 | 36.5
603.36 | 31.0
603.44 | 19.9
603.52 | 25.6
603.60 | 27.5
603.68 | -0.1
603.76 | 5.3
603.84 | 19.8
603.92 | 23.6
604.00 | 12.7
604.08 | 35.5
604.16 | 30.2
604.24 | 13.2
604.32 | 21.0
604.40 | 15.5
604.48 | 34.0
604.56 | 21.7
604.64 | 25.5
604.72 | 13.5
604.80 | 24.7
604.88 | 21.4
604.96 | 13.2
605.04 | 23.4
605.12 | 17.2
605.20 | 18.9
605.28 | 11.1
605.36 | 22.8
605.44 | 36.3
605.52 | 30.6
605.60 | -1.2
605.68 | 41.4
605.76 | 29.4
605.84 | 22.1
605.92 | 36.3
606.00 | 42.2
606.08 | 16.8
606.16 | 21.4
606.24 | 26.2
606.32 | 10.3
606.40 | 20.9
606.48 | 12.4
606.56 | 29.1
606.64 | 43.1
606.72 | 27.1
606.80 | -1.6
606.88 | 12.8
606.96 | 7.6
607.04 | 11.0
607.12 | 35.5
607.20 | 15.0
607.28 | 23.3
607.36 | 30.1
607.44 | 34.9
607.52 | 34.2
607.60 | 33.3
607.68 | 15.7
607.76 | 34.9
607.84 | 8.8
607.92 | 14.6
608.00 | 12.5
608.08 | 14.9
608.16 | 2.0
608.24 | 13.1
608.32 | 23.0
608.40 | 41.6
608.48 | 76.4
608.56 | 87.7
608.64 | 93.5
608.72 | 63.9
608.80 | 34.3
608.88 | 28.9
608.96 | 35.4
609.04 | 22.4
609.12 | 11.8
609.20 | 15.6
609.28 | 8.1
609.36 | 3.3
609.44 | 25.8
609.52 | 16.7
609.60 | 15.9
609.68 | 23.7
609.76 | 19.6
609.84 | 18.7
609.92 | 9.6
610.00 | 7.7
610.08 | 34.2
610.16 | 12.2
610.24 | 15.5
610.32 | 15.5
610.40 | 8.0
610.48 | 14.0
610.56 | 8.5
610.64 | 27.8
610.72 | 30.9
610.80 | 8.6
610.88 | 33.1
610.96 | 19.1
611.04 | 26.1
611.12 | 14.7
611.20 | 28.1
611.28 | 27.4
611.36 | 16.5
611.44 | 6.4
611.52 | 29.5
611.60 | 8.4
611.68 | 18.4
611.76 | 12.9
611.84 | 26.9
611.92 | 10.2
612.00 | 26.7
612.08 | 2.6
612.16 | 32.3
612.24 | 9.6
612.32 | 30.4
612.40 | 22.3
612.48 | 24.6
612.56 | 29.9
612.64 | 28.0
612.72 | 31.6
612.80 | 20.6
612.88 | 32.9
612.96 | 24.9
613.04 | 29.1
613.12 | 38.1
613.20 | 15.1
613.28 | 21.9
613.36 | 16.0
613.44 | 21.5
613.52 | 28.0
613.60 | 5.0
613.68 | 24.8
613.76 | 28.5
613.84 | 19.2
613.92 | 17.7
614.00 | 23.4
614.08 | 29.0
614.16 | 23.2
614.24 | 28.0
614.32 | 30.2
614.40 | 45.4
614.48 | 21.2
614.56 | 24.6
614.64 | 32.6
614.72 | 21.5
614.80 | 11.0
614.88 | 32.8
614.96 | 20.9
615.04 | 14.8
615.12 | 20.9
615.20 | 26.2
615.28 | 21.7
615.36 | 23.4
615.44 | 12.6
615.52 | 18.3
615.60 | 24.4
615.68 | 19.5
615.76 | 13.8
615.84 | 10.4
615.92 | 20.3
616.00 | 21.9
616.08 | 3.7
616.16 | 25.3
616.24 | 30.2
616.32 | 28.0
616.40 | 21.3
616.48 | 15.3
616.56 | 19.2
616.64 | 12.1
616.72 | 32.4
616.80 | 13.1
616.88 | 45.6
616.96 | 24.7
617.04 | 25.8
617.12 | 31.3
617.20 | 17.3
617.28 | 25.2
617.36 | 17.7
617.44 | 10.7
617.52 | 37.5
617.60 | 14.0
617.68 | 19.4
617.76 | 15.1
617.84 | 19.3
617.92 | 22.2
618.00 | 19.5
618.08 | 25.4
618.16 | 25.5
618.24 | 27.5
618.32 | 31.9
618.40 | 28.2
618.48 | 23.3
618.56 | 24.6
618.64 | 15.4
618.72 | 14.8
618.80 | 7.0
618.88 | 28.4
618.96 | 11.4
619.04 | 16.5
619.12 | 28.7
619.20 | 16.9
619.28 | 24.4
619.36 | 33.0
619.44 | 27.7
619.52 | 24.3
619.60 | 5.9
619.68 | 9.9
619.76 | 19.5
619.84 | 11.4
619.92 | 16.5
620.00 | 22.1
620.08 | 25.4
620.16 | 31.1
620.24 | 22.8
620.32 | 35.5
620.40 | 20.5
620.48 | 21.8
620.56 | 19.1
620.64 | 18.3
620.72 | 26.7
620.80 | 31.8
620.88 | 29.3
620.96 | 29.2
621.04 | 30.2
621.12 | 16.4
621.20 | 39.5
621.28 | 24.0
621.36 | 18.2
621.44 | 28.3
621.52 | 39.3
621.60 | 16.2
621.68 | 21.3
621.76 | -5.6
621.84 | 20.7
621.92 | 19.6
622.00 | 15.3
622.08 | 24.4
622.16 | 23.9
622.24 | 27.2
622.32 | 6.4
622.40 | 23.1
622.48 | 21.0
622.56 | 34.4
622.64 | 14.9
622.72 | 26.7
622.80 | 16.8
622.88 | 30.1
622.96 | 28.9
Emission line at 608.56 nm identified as Hbeta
